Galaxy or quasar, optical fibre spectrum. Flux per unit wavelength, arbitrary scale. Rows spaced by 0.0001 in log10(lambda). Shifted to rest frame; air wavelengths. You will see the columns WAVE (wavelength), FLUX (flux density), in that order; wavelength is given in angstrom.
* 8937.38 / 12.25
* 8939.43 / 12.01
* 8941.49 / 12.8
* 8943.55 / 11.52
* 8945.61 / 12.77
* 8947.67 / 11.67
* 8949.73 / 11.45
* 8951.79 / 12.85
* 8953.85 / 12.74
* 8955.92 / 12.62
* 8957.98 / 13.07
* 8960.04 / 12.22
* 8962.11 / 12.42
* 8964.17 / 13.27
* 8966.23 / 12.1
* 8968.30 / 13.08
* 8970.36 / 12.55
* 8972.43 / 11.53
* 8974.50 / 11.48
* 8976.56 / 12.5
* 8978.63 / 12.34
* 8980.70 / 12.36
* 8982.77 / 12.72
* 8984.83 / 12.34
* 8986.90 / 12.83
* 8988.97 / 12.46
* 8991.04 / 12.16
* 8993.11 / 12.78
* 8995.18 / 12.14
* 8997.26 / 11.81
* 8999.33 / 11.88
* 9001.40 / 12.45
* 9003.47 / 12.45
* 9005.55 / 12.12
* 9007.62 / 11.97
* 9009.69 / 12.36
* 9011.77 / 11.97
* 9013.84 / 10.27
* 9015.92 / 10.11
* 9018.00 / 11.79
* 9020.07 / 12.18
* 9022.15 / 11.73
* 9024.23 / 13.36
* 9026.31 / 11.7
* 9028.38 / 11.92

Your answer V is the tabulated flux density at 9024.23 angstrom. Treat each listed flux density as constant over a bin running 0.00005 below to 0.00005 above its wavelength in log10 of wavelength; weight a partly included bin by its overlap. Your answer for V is 13.36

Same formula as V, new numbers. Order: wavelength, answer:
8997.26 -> 11.81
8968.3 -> 13.08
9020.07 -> 12.18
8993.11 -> 12.78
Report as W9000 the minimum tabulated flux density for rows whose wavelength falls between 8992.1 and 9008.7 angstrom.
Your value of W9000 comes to 11.81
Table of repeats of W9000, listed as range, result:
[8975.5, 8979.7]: 12.34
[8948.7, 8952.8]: 11.45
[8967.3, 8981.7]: 11.48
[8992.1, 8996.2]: 12.14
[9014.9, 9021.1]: 10.11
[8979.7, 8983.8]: 12.36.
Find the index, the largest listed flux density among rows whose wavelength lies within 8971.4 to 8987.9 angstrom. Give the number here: 12.83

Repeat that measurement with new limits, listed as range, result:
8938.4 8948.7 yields 12.8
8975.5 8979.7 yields 12.5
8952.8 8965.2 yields 13.27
